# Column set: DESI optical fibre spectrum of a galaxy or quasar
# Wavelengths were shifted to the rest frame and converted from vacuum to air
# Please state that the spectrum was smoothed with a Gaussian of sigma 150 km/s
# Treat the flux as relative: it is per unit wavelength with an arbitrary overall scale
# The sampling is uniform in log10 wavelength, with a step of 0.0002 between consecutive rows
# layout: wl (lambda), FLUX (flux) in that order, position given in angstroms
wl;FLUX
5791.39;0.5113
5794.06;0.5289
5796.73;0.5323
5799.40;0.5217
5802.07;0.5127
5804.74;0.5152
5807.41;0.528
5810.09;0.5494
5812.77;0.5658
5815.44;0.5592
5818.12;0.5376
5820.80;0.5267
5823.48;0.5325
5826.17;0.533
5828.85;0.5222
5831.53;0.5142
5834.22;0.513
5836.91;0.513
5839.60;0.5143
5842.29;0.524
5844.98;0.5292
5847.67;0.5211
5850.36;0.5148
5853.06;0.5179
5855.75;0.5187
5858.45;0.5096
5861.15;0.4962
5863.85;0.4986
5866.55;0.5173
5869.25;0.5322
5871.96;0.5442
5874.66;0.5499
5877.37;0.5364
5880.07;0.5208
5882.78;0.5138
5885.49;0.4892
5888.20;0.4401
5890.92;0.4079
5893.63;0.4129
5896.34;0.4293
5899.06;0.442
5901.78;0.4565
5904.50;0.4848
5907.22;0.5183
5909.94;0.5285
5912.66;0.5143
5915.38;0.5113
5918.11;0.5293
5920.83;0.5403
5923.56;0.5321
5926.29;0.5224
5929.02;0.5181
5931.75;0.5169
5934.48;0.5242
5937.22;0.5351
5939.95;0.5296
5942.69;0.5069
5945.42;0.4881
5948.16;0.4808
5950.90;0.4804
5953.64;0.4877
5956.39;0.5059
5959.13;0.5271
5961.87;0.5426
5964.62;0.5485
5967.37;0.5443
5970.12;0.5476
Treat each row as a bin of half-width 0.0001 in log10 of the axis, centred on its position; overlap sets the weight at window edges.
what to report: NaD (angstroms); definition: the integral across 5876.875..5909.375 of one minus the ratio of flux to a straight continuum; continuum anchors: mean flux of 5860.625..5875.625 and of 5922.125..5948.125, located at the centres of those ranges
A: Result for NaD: 3.17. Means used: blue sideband 0.524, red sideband 0.517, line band 0.471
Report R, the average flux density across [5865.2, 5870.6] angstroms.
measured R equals 0.525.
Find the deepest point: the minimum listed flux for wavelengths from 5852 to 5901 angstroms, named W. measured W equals 0.4079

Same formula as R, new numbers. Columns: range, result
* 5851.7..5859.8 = 0.515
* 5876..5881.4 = 0.529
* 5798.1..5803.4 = 0.517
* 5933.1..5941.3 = 0.53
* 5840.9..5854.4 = 0.521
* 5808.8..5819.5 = 0.553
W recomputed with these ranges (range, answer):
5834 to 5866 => 0.4962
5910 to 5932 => 0.5113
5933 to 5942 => 0.5242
